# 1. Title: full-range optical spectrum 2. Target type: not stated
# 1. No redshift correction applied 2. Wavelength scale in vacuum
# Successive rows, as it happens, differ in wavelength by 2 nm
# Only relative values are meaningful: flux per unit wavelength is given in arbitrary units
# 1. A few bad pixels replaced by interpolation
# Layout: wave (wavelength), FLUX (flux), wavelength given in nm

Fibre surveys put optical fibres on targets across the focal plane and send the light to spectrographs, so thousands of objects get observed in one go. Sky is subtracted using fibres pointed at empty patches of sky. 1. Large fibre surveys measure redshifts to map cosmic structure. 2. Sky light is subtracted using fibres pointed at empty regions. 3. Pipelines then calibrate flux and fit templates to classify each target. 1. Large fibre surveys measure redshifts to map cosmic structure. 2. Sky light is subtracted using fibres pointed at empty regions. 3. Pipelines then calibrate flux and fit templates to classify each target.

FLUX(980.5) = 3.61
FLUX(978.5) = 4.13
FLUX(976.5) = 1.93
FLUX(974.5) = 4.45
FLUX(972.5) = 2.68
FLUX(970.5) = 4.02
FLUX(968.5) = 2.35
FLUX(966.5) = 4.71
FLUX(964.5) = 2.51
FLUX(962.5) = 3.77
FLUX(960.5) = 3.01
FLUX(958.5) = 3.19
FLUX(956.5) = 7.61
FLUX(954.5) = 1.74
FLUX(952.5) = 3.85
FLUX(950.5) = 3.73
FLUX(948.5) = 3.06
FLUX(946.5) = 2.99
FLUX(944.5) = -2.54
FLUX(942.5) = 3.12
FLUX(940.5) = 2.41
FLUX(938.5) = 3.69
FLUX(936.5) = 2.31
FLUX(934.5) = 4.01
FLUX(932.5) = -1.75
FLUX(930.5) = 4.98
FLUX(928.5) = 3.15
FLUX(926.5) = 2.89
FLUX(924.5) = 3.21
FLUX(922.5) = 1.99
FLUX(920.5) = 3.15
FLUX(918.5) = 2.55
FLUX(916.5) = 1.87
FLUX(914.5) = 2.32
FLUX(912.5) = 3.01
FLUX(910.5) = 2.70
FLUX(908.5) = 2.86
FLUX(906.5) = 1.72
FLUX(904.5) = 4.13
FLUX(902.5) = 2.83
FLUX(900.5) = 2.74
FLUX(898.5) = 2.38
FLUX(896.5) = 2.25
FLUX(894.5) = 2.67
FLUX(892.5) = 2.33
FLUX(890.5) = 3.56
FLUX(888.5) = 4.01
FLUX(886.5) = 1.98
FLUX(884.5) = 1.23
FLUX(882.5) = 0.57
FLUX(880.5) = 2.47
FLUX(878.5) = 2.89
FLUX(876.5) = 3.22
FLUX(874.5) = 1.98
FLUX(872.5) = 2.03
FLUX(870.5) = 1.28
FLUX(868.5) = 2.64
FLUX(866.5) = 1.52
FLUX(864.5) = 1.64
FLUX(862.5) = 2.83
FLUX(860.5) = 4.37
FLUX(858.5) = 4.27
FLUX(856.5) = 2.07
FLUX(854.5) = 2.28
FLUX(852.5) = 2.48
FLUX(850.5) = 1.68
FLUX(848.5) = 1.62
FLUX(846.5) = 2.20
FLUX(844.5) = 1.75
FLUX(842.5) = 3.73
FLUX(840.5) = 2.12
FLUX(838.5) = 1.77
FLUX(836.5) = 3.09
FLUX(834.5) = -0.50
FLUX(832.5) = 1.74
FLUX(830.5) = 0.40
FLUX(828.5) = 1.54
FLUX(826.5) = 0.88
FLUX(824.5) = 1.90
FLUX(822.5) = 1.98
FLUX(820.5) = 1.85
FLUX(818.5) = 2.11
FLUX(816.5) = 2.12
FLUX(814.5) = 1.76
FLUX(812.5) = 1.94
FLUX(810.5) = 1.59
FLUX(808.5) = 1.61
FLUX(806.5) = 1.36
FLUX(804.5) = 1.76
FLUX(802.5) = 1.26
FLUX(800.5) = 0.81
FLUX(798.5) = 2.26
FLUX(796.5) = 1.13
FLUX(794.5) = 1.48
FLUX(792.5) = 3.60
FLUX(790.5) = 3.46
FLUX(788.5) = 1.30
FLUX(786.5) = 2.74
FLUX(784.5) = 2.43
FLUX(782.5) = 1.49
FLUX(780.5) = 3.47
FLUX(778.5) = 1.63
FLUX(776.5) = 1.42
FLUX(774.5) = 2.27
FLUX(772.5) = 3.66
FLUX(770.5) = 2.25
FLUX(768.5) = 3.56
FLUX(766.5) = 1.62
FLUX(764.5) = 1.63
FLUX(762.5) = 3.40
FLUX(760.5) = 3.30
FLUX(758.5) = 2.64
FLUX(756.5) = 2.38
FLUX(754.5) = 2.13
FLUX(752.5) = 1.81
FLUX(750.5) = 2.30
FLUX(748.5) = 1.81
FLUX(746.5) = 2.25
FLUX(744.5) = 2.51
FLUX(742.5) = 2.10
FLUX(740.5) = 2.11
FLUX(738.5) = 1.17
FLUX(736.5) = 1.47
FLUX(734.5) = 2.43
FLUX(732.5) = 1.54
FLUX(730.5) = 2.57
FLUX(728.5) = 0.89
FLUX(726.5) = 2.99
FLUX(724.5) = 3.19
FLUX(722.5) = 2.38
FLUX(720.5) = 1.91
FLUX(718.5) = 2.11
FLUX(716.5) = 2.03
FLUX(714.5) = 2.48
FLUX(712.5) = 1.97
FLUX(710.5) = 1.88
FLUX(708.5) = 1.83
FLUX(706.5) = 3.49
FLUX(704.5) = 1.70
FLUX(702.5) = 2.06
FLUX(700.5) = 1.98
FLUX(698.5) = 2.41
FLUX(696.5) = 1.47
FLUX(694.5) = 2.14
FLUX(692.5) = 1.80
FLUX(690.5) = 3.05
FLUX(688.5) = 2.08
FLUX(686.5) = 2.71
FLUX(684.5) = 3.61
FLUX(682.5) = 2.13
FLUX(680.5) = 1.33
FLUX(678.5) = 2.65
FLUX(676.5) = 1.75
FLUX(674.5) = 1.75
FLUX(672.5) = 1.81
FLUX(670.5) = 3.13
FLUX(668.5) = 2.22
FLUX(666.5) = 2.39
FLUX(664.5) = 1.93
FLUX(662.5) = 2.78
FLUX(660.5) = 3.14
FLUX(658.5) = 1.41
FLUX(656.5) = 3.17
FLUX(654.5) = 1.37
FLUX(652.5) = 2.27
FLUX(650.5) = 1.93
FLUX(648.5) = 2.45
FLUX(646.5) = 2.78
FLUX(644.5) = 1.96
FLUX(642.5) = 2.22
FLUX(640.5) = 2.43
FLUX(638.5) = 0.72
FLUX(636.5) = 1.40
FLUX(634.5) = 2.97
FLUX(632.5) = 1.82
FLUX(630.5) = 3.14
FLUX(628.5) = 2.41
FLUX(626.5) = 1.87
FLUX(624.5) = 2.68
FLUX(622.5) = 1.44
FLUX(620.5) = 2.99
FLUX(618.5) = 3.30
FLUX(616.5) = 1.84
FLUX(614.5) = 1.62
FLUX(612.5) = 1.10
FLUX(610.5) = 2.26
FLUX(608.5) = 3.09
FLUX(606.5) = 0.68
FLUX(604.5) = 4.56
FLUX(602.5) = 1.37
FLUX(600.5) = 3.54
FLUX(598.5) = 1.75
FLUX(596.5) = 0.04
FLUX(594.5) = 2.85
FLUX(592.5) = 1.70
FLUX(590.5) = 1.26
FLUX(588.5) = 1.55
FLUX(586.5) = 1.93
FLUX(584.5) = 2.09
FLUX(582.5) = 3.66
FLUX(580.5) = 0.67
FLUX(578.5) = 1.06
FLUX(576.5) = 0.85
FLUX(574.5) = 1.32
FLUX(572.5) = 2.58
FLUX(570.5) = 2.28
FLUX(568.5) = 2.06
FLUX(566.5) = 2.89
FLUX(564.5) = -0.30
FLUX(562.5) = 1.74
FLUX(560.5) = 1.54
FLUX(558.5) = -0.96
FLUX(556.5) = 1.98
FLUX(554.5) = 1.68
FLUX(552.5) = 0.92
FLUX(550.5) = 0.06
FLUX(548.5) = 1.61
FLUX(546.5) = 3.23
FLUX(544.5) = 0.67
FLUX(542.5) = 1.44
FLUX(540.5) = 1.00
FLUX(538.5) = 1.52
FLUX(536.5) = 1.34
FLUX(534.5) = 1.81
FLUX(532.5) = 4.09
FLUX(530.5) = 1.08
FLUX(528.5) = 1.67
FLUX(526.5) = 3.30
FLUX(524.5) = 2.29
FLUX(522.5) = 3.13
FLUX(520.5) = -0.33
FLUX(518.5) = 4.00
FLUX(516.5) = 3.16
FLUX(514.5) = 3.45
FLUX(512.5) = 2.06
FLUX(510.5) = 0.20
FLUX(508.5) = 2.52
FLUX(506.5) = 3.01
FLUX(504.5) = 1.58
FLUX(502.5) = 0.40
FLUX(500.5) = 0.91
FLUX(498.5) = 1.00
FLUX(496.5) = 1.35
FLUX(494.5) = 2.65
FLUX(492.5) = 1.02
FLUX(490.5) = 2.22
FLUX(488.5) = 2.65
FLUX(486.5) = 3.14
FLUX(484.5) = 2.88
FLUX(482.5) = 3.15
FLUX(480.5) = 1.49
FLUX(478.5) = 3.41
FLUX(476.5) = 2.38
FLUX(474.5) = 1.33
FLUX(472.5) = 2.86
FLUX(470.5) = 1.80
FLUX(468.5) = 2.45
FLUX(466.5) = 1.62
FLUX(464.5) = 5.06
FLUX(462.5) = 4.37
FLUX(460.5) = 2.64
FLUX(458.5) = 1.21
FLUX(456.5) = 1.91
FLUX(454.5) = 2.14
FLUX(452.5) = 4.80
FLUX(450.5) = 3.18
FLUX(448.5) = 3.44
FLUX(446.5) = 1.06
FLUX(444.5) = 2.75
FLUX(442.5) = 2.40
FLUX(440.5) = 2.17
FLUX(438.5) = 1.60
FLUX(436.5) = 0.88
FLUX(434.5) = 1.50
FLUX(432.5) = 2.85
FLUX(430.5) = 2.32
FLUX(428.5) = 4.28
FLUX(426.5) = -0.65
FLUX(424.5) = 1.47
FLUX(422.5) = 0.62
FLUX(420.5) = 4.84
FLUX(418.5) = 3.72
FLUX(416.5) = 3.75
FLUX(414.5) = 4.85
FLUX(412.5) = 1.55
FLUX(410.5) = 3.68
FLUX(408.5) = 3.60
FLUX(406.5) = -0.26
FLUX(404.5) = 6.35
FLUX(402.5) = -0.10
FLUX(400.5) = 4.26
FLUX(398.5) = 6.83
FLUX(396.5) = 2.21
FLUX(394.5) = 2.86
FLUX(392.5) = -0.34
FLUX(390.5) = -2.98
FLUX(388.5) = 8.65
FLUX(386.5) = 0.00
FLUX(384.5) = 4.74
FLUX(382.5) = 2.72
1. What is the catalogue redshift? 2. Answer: 1.31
